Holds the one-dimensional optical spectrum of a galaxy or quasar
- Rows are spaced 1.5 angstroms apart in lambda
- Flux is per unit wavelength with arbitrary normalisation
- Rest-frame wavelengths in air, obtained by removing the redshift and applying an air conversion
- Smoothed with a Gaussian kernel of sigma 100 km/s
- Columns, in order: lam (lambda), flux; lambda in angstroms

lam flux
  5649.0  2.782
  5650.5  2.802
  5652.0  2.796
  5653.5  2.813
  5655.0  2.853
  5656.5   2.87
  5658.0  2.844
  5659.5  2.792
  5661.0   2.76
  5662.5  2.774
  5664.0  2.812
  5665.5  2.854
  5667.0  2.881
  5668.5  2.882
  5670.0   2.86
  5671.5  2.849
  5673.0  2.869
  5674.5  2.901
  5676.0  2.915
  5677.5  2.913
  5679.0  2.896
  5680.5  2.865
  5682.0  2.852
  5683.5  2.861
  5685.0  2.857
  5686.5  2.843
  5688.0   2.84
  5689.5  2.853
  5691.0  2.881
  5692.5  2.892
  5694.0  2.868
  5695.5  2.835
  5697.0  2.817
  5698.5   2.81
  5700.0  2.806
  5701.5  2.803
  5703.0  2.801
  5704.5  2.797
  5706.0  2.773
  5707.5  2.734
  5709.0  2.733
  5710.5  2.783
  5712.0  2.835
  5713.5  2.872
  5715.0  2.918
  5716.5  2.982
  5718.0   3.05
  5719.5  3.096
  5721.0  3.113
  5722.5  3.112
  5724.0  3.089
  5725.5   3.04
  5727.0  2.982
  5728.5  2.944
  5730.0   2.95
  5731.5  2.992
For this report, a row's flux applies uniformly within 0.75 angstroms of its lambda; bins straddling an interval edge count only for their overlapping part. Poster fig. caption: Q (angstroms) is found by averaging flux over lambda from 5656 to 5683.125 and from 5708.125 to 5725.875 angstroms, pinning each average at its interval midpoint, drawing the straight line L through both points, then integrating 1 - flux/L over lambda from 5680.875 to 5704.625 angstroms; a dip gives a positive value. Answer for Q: 0.56 angstroms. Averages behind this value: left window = 2.85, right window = 2.97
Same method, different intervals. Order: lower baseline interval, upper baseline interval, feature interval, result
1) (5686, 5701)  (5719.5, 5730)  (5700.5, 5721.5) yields 0.6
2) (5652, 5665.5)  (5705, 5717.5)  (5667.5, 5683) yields -0.3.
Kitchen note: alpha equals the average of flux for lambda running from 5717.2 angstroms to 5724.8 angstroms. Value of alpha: 3.09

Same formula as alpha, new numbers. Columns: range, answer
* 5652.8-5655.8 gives 2.83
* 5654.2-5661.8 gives 2.82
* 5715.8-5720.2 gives 3.04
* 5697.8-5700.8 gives 2.81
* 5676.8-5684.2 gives 2.88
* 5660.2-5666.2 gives 2.8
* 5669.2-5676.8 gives 2.88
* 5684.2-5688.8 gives 2.85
